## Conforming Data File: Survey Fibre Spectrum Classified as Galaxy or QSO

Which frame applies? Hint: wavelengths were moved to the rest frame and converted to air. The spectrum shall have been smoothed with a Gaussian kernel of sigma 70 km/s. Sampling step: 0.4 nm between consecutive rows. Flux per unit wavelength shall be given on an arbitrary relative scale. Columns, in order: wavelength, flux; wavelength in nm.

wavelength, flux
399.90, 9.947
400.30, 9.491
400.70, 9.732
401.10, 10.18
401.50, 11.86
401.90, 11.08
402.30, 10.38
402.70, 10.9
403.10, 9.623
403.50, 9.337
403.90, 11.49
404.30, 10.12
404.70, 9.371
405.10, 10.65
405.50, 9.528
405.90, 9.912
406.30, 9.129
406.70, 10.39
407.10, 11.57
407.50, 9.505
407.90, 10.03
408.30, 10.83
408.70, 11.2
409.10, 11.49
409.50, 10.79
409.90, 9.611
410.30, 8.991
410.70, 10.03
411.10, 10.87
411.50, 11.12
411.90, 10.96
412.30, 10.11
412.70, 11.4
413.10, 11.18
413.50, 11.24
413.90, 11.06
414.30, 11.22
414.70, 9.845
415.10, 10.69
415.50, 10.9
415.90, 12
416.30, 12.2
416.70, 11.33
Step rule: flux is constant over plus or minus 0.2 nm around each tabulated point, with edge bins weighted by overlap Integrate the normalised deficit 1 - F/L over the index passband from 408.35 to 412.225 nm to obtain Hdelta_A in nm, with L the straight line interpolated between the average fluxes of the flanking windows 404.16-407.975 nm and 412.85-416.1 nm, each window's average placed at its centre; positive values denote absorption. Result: -0.01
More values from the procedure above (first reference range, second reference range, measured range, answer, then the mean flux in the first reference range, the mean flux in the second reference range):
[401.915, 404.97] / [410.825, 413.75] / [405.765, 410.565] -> 0.15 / 10.2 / 11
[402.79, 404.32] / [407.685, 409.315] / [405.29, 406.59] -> 0.12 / 10.2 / 10.9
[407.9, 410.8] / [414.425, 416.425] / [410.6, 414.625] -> -0.05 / 10.4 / 11.1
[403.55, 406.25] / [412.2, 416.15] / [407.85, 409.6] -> -0.08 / 10.1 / 11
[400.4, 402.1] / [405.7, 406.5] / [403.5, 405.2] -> -0.06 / 10.6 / 9.52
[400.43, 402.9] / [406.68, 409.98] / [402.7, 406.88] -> 0.26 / 10.7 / 10.6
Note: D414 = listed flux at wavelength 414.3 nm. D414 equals 11.22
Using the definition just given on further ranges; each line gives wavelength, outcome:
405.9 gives 9.912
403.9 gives 11.49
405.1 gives 10.65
